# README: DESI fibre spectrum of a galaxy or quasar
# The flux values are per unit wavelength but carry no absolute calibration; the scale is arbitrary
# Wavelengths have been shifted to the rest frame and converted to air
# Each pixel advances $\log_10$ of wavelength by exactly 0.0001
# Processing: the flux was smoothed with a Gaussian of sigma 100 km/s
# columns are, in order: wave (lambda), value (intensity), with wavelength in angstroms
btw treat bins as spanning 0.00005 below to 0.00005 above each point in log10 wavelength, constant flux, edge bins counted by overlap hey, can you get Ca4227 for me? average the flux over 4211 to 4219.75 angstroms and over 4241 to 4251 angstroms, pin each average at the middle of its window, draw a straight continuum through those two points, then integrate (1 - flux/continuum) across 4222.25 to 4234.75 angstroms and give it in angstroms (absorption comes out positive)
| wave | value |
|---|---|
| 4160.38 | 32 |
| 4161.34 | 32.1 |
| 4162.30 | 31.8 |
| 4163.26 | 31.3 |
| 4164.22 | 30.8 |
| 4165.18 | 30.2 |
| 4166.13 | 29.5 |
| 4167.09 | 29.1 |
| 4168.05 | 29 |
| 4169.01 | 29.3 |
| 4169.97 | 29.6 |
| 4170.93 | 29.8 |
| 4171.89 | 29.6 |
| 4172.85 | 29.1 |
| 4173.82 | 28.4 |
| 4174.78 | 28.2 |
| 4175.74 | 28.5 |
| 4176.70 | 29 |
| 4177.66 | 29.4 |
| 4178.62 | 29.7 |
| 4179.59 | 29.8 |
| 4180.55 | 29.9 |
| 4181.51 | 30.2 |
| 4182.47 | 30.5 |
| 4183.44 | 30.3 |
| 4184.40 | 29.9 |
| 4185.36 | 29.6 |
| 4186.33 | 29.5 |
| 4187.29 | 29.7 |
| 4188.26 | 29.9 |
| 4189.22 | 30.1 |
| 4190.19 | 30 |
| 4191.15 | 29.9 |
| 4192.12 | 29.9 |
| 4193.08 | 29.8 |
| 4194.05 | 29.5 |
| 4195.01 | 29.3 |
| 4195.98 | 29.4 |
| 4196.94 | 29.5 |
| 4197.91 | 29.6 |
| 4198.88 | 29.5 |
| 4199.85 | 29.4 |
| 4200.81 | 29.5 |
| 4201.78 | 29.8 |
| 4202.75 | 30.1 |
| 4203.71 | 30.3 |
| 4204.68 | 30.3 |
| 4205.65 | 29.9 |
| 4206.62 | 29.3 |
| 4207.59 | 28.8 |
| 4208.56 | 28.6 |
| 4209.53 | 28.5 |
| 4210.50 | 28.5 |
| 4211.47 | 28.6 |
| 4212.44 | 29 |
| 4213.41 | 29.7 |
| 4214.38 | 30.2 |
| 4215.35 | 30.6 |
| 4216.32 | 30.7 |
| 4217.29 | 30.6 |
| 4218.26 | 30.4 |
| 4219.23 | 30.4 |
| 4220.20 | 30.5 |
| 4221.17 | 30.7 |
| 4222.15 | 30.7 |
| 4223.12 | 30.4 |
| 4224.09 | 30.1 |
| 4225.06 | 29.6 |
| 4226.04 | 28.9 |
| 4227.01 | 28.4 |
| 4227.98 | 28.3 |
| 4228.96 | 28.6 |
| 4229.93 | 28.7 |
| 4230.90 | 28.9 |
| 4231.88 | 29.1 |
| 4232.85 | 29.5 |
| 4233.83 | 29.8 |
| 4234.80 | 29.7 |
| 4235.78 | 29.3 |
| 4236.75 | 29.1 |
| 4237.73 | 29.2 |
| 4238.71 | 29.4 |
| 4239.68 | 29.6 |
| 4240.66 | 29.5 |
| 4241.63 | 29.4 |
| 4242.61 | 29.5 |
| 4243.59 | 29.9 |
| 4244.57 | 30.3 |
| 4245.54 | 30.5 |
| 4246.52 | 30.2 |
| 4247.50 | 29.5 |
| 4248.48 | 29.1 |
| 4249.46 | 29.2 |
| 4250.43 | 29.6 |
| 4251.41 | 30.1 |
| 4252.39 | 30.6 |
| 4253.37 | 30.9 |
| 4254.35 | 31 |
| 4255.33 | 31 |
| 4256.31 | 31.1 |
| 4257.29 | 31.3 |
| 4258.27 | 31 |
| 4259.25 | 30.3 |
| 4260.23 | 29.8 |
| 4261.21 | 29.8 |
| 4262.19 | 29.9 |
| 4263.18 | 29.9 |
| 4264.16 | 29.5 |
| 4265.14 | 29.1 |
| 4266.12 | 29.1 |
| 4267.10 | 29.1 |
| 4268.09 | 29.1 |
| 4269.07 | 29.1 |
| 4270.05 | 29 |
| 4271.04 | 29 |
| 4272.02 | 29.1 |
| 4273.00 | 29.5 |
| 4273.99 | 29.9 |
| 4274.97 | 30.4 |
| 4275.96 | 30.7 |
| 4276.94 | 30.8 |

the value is 0.3 angstroms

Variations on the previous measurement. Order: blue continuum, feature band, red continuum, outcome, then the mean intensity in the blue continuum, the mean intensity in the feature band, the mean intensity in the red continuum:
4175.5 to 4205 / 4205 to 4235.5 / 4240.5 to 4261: 0.4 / 29.7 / 29.5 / 30.2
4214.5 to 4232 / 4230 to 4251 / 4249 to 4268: 0.3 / 29.8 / 29.5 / 30.1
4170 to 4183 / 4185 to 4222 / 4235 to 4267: -0.2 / 29.4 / 29.7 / 29.9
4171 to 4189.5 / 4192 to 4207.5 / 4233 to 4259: 0.0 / 29.5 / 29.7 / 30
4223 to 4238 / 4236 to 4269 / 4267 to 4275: -0.7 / 29.2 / 29.9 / 29.3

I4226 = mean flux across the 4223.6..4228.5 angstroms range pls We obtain 29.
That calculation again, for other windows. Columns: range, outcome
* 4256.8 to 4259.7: 30.9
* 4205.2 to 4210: 29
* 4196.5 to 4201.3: 29.5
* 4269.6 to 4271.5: 28.9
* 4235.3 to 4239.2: 29.3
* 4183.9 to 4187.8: 29.7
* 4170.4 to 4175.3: 29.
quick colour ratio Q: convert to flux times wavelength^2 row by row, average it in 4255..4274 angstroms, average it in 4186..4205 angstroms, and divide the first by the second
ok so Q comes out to 1.03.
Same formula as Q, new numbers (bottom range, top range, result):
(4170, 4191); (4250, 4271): 1.05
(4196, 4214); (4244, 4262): 1.05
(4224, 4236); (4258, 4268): 1.04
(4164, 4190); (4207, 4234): 1.02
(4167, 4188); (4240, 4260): 1.06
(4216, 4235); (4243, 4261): 1.03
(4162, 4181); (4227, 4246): 1.02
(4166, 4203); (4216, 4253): 1.03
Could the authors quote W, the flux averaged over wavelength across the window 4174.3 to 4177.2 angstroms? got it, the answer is 28.6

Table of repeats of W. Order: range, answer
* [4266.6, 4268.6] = 29.1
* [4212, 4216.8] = 30.1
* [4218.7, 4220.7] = 30.5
